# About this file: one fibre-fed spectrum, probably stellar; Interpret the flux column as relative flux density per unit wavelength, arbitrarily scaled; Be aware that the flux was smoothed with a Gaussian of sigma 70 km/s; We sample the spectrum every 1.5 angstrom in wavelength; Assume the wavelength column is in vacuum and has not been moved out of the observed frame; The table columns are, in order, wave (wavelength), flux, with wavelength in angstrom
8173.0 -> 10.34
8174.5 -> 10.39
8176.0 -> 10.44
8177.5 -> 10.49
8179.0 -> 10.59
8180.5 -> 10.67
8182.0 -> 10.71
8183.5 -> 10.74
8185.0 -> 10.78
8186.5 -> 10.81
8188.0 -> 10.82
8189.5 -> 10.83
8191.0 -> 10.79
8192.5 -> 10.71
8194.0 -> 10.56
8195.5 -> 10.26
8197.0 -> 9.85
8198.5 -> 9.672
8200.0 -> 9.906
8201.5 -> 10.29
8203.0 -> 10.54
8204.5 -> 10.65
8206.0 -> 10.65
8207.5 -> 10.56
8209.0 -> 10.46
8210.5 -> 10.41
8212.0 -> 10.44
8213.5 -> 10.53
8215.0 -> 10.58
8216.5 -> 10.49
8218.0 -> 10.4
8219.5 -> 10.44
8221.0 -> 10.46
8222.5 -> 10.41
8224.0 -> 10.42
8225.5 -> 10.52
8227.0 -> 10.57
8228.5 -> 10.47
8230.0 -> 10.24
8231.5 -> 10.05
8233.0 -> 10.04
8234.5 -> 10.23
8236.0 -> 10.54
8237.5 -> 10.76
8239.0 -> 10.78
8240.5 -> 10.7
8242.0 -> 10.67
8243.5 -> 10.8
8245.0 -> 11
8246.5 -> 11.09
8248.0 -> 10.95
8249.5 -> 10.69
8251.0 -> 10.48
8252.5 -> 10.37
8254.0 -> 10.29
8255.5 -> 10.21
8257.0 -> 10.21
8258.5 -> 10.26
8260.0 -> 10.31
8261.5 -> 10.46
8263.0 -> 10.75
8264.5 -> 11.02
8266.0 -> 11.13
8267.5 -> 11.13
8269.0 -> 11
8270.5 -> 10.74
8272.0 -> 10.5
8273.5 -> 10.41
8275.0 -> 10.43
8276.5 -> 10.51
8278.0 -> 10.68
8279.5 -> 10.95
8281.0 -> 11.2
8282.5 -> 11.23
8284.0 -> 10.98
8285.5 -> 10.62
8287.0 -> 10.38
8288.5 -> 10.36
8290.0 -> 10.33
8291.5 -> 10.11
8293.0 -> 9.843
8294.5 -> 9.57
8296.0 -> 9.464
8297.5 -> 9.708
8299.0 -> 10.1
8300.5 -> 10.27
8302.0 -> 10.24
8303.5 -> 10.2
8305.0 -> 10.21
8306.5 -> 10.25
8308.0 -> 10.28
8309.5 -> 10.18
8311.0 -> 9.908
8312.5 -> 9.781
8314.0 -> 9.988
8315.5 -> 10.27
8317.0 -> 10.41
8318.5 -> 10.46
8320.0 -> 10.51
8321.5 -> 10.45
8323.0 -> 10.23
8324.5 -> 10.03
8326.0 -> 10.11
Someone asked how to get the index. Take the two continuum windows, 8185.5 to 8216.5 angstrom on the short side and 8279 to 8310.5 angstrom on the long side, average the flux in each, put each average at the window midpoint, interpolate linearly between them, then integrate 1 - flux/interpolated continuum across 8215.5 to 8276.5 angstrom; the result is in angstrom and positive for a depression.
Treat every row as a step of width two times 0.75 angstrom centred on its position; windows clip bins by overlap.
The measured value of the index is -1.01 angstrom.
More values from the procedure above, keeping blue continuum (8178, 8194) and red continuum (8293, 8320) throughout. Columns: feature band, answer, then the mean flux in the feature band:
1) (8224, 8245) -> -0.1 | 10.5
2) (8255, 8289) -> -1.4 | 10.7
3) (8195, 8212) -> 0.5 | 10.3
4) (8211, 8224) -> 0.1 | 10.5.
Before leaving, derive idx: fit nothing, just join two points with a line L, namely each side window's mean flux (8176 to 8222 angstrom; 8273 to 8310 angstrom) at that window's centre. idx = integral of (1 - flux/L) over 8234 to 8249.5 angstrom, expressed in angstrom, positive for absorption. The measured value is -0.5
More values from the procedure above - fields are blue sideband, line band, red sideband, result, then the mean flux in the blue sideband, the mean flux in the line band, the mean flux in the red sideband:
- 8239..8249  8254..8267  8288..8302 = 0.0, 10.9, 10.5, 9.98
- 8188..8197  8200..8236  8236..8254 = 0.8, 10.6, 10.4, 10.7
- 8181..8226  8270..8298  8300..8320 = -0.4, 10.5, 10.4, 10.2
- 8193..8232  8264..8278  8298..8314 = -0.7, 10.4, 10.8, 10.1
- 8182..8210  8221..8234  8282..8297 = 0.1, 10.5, 10.3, 10.3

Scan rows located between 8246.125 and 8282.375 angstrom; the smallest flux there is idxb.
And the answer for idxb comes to 10.21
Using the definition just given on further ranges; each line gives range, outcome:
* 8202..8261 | 10.04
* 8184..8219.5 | 9.672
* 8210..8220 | 10.4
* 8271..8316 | 9.464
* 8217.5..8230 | 10.24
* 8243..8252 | 10.48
